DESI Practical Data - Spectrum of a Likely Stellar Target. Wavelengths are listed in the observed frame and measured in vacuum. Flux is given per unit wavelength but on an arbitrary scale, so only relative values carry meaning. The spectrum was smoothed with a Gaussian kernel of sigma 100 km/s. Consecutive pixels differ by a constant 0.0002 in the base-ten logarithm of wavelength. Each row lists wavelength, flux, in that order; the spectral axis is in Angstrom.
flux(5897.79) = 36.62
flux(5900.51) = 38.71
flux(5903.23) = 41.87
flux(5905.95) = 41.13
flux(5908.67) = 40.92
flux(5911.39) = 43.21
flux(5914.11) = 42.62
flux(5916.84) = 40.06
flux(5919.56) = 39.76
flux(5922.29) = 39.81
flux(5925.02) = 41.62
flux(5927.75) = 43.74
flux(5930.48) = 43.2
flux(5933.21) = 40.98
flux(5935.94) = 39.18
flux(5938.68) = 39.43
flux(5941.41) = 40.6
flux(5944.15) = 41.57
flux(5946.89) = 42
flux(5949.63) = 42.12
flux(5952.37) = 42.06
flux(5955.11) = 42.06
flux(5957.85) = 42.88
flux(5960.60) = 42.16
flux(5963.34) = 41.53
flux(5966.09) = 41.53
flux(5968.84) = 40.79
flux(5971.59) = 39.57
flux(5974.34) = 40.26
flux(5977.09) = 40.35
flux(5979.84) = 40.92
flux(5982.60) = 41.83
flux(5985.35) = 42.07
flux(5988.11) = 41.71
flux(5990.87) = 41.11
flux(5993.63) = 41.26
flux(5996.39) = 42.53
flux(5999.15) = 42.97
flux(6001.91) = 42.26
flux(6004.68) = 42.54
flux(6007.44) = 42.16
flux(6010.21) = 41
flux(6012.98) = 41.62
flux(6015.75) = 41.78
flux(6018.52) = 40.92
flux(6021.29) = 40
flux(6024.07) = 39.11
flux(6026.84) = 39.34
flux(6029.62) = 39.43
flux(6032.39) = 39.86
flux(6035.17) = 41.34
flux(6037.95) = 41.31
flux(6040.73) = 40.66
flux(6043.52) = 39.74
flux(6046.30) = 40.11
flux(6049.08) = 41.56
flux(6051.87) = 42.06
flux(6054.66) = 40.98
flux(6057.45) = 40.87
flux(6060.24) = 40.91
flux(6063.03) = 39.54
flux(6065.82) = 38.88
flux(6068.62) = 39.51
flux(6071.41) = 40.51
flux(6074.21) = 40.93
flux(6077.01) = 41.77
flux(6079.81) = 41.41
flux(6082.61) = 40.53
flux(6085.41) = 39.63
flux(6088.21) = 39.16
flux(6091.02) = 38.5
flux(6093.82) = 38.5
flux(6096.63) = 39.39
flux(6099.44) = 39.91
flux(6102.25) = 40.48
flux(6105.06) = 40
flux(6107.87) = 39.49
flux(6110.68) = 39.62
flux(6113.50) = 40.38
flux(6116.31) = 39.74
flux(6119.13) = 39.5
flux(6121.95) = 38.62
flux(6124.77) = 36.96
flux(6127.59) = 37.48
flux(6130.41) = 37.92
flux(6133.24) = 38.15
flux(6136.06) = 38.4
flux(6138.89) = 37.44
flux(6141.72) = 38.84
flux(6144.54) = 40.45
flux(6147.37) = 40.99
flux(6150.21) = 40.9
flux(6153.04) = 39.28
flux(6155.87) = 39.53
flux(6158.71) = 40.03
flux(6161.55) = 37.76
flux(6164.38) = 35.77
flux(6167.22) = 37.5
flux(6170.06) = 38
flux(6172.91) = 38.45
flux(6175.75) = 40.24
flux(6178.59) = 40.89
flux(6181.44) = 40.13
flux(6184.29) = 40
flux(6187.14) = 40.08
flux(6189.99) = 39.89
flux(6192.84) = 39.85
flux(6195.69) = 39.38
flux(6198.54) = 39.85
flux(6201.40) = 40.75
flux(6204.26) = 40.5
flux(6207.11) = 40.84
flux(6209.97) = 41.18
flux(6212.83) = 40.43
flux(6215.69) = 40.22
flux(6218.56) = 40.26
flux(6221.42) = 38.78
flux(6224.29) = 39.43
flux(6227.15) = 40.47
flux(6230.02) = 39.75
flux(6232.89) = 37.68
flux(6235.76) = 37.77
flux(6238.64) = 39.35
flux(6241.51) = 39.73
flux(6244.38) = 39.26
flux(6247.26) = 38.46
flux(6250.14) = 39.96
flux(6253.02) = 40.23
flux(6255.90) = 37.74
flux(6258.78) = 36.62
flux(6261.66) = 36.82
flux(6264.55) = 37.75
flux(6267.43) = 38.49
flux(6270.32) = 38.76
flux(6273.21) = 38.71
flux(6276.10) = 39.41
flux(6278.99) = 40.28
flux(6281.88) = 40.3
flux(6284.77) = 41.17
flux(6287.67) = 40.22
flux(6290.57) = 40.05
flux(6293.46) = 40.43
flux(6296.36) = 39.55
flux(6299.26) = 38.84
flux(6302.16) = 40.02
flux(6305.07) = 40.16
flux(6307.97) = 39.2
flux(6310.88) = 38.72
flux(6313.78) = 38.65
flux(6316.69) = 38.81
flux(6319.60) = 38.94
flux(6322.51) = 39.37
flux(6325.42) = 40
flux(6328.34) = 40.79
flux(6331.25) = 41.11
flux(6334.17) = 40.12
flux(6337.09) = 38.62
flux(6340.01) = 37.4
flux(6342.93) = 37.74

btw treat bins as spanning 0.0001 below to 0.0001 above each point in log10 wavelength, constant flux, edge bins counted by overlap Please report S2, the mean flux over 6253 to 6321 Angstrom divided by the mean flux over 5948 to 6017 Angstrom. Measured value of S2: 0.9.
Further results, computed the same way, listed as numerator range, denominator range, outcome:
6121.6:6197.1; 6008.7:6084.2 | 0.96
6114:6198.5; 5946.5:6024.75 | 0.94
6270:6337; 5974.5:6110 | 0.98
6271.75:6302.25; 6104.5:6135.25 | 1.03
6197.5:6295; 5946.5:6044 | 0.96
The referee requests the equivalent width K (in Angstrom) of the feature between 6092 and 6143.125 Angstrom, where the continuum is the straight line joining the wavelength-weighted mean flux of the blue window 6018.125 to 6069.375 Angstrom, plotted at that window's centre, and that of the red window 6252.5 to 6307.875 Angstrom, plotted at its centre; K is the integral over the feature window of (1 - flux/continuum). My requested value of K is 1.3 Angstrom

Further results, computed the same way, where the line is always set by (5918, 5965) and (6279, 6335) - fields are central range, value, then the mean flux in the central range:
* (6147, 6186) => 1.2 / 39.2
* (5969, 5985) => 0.2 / 40.7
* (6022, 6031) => 0.4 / 39.3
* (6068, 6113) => 0.9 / 40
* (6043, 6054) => 0.0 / 41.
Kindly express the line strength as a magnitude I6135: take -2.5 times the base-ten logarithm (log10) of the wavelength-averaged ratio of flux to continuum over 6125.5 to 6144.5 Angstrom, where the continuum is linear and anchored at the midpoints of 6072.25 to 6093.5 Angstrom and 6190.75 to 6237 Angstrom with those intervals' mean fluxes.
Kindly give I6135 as 0.05 mag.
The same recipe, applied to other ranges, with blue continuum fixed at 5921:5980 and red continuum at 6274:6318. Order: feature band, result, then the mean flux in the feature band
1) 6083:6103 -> 0.03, 39.4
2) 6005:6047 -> 0.01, 40.6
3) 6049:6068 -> 0.01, 40.6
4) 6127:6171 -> 0.05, 38.7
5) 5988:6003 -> -0.02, 42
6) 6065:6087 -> 0.01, 40.4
